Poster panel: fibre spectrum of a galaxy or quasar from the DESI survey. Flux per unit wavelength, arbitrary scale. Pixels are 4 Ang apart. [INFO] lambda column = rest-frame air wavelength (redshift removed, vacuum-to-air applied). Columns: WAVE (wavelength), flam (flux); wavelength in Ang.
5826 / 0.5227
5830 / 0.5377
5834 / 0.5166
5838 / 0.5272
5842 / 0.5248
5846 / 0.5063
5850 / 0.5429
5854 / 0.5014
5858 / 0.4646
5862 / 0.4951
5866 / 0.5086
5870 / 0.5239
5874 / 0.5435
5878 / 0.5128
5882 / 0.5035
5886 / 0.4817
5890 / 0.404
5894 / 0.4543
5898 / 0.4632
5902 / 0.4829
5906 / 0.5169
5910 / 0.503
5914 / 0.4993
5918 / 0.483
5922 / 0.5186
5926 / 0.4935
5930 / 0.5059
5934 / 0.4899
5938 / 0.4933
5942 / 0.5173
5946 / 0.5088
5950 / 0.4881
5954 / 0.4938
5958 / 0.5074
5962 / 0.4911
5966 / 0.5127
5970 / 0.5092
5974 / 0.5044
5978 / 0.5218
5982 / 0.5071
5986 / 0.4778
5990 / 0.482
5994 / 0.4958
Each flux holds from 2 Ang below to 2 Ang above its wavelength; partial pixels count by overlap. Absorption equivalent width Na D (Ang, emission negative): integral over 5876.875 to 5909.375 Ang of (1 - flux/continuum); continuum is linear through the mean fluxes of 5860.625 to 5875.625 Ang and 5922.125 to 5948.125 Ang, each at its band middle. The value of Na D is 2.2 Ang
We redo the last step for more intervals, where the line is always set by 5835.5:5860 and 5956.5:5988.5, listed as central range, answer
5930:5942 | 0.18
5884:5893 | 1.14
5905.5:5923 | 0.17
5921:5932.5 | 0.05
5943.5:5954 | 0.14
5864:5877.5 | -0.37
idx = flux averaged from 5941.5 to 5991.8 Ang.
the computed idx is 0.501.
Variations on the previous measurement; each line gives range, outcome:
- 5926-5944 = 0.501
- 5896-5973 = 0.499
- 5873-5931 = 0.49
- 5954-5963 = 0.499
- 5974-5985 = 0.509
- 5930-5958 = 0.5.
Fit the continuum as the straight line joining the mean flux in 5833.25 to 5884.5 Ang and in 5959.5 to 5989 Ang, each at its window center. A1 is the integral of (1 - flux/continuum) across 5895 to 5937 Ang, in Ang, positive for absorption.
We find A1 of 1.1 Ang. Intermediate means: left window 0.513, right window 0.503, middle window 0.495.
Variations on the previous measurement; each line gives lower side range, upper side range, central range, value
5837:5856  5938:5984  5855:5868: 0.7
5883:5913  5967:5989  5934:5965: -0.4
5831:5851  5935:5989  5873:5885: 0.0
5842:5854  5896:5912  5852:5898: 1.6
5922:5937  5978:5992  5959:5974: -0.3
